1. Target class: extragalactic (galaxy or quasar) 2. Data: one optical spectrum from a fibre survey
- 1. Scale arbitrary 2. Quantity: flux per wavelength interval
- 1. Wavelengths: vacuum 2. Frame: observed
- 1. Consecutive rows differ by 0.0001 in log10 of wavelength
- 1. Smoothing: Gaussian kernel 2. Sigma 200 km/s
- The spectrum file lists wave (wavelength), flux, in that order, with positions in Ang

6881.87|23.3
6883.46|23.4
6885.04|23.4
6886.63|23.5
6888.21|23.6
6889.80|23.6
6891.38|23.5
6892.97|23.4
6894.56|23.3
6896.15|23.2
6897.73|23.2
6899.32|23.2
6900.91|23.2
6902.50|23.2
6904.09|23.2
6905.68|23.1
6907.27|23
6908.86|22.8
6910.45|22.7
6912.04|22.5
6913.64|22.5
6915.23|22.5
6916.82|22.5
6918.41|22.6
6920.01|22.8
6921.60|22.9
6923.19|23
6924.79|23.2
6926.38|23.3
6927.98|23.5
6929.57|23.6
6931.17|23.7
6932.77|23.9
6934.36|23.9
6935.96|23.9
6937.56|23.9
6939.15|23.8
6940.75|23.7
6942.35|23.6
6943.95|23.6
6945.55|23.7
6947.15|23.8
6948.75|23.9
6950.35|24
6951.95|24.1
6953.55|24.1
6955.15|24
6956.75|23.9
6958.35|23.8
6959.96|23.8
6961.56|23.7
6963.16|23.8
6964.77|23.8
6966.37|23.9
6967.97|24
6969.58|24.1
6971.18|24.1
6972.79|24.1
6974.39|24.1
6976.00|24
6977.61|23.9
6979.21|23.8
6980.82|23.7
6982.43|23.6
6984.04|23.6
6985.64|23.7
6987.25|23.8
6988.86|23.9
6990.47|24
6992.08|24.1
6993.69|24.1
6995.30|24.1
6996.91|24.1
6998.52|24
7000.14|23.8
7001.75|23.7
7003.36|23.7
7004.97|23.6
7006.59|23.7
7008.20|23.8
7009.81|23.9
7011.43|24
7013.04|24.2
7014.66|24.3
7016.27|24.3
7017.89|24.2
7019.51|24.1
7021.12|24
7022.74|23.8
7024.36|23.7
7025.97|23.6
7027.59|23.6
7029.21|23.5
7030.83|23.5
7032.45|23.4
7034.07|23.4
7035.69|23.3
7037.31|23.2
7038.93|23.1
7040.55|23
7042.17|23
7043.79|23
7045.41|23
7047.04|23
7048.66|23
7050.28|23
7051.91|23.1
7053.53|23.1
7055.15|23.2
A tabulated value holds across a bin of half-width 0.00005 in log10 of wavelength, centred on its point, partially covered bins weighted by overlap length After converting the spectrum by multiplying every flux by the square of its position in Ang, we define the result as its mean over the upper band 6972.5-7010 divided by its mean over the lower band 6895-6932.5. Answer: 1.06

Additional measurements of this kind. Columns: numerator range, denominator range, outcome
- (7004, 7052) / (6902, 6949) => 1.04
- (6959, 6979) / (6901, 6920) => 1.07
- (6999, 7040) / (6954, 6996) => 1.01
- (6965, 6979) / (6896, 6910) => 1.06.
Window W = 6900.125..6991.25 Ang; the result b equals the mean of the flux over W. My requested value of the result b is 23.6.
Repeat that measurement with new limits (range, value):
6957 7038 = 23.8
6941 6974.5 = 23.9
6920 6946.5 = 23.6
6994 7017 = 23.9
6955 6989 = 23.9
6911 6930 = 22.9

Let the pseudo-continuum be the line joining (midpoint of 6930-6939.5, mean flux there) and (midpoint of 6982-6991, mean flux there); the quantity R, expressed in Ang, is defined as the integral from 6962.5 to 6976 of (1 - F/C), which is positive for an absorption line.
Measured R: -0.1 Ang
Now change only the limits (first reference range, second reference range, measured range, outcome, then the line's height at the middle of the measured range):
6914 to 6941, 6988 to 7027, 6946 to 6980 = -0.5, 23.6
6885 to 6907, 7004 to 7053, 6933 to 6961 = -0.5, 23.4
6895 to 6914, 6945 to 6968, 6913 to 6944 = 0.1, 23.4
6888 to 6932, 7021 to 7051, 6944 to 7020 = -2.3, 23.2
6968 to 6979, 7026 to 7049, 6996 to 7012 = -0.1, 23.6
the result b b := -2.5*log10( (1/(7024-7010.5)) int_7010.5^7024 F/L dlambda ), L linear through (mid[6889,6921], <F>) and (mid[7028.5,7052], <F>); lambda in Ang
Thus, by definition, -0.04 mag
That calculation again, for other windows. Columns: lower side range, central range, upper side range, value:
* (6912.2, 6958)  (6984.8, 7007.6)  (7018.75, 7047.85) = -0.021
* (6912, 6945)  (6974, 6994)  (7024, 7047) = -0.026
